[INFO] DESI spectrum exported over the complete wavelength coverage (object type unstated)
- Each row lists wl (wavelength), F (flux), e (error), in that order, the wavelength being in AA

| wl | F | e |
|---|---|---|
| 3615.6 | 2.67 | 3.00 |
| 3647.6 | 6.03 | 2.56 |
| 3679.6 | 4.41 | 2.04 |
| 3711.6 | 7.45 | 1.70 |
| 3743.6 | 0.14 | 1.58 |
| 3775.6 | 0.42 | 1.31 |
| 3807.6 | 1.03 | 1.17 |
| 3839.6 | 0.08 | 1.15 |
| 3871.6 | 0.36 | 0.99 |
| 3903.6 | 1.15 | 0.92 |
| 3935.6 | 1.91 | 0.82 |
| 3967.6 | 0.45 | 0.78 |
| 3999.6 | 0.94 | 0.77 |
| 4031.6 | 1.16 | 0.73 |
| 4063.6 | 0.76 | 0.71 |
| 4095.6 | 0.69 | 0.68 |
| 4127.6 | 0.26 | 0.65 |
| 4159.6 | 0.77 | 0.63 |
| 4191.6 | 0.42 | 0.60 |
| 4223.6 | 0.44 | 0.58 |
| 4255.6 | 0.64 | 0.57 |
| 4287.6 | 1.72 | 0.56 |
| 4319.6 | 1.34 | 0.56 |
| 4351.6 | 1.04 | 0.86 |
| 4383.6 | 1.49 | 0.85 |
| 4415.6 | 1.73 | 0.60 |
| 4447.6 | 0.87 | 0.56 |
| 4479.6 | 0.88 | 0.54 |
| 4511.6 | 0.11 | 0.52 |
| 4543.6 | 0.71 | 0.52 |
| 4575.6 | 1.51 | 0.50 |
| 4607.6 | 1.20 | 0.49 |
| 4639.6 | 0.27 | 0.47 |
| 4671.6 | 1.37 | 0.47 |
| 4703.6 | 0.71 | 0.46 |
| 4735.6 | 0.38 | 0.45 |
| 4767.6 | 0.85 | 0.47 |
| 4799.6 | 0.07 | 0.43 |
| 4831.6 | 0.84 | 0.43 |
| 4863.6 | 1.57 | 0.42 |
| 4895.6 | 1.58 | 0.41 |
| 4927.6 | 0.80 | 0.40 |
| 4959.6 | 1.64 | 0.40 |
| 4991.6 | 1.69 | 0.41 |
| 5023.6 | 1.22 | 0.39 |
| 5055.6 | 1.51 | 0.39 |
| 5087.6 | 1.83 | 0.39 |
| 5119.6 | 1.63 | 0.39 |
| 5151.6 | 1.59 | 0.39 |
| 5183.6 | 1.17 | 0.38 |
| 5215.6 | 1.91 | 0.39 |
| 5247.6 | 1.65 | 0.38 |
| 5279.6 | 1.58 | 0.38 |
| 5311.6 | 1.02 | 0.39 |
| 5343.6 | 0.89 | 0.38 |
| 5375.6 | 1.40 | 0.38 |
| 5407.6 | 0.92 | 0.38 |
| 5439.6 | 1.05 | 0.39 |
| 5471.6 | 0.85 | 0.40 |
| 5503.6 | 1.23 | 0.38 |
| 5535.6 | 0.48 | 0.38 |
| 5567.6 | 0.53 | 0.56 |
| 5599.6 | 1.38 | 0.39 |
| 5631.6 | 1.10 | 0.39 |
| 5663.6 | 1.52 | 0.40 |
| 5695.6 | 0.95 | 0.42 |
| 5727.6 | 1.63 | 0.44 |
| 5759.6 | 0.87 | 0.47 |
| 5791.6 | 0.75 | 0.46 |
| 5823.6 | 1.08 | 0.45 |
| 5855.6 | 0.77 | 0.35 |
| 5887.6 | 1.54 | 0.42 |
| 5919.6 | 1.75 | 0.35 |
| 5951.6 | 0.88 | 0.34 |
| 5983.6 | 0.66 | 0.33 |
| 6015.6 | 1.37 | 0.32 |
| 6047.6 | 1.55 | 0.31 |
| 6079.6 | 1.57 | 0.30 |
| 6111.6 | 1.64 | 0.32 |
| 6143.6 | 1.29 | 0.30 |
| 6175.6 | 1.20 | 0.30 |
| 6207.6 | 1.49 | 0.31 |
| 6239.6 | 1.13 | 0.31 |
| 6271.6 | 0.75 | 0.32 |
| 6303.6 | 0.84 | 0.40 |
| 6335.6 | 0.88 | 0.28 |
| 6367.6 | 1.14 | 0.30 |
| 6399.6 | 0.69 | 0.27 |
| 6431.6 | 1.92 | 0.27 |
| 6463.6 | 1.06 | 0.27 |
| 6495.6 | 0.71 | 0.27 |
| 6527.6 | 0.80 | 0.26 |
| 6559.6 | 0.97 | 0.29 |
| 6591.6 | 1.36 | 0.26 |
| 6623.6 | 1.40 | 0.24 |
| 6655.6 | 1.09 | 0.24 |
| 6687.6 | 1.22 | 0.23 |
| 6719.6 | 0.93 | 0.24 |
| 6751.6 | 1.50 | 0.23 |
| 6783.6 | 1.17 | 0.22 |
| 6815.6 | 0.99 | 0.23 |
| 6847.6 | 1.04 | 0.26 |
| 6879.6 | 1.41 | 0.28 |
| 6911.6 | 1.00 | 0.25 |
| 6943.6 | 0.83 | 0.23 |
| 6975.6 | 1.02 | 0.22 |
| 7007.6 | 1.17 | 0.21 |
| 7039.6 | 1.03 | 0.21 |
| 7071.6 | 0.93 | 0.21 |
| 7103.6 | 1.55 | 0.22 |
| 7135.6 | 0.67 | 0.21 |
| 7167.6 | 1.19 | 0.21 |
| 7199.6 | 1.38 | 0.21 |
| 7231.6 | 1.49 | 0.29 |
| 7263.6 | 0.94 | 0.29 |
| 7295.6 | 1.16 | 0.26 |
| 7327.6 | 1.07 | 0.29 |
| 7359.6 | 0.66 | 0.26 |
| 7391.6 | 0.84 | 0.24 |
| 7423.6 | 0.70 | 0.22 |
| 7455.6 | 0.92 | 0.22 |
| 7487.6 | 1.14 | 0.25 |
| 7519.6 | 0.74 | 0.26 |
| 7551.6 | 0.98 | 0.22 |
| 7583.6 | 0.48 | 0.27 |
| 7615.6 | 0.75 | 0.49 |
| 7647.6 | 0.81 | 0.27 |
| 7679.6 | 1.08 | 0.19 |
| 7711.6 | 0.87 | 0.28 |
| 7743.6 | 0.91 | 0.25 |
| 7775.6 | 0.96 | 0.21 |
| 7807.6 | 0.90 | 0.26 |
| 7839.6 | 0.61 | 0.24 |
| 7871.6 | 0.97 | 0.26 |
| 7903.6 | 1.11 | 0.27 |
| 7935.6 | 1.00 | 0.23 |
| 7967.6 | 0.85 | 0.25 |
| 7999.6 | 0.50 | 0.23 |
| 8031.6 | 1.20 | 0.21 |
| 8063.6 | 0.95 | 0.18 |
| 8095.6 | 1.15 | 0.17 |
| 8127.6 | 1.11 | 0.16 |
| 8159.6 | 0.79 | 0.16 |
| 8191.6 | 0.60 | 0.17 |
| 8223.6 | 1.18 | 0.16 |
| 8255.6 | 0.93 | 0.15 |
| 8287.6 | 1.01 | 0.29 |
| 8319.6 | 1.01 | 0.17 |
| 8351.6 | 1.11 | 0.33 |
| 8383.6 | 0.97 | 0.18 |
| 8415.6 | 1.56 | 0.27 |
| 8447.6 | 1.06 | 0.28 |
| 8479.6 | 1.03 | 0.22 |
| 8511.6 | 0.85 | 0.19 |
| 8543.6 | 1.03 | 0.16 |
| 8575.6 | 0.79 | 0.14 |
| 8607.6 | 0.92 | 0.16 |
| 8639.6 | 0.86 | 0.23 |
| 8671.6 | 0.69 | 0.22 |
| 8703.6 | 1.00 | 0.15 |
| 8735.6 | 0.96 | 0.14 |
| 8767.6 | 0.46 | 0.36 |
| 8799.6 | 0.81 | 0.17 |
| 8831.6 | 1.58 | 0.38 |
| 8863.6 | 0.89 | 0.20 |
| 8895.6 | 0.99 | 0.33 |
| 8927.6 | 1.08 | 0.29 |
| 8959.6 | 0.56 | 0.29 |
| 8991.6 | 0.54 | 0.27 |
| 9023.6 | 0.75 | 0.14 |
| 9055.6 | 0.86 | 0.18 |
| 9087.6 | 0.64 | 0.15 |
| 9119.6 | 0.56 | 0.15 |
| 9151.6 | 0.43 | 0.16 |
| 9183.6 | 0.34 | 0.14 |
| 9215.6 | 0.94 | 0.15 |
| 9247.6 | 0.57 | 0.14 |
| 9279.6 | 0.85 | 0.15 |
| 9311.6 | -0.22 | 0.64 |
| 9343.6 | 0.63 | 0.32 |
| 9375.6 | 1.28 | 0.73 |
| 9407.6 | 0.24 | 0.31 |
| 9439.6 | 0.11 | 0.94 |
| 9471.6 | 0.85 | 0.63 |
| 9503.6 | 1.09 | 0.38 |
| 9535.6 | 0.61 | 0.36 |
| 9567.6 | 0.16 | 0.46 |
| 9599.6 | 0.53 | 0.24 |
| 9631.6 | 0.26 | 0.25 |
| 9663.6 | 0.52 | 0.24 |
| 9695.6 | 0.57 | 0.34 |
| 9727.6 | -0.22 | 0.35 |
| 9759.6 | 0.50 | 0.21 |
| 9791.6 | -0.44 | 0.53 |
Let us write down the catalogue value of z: 0.28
